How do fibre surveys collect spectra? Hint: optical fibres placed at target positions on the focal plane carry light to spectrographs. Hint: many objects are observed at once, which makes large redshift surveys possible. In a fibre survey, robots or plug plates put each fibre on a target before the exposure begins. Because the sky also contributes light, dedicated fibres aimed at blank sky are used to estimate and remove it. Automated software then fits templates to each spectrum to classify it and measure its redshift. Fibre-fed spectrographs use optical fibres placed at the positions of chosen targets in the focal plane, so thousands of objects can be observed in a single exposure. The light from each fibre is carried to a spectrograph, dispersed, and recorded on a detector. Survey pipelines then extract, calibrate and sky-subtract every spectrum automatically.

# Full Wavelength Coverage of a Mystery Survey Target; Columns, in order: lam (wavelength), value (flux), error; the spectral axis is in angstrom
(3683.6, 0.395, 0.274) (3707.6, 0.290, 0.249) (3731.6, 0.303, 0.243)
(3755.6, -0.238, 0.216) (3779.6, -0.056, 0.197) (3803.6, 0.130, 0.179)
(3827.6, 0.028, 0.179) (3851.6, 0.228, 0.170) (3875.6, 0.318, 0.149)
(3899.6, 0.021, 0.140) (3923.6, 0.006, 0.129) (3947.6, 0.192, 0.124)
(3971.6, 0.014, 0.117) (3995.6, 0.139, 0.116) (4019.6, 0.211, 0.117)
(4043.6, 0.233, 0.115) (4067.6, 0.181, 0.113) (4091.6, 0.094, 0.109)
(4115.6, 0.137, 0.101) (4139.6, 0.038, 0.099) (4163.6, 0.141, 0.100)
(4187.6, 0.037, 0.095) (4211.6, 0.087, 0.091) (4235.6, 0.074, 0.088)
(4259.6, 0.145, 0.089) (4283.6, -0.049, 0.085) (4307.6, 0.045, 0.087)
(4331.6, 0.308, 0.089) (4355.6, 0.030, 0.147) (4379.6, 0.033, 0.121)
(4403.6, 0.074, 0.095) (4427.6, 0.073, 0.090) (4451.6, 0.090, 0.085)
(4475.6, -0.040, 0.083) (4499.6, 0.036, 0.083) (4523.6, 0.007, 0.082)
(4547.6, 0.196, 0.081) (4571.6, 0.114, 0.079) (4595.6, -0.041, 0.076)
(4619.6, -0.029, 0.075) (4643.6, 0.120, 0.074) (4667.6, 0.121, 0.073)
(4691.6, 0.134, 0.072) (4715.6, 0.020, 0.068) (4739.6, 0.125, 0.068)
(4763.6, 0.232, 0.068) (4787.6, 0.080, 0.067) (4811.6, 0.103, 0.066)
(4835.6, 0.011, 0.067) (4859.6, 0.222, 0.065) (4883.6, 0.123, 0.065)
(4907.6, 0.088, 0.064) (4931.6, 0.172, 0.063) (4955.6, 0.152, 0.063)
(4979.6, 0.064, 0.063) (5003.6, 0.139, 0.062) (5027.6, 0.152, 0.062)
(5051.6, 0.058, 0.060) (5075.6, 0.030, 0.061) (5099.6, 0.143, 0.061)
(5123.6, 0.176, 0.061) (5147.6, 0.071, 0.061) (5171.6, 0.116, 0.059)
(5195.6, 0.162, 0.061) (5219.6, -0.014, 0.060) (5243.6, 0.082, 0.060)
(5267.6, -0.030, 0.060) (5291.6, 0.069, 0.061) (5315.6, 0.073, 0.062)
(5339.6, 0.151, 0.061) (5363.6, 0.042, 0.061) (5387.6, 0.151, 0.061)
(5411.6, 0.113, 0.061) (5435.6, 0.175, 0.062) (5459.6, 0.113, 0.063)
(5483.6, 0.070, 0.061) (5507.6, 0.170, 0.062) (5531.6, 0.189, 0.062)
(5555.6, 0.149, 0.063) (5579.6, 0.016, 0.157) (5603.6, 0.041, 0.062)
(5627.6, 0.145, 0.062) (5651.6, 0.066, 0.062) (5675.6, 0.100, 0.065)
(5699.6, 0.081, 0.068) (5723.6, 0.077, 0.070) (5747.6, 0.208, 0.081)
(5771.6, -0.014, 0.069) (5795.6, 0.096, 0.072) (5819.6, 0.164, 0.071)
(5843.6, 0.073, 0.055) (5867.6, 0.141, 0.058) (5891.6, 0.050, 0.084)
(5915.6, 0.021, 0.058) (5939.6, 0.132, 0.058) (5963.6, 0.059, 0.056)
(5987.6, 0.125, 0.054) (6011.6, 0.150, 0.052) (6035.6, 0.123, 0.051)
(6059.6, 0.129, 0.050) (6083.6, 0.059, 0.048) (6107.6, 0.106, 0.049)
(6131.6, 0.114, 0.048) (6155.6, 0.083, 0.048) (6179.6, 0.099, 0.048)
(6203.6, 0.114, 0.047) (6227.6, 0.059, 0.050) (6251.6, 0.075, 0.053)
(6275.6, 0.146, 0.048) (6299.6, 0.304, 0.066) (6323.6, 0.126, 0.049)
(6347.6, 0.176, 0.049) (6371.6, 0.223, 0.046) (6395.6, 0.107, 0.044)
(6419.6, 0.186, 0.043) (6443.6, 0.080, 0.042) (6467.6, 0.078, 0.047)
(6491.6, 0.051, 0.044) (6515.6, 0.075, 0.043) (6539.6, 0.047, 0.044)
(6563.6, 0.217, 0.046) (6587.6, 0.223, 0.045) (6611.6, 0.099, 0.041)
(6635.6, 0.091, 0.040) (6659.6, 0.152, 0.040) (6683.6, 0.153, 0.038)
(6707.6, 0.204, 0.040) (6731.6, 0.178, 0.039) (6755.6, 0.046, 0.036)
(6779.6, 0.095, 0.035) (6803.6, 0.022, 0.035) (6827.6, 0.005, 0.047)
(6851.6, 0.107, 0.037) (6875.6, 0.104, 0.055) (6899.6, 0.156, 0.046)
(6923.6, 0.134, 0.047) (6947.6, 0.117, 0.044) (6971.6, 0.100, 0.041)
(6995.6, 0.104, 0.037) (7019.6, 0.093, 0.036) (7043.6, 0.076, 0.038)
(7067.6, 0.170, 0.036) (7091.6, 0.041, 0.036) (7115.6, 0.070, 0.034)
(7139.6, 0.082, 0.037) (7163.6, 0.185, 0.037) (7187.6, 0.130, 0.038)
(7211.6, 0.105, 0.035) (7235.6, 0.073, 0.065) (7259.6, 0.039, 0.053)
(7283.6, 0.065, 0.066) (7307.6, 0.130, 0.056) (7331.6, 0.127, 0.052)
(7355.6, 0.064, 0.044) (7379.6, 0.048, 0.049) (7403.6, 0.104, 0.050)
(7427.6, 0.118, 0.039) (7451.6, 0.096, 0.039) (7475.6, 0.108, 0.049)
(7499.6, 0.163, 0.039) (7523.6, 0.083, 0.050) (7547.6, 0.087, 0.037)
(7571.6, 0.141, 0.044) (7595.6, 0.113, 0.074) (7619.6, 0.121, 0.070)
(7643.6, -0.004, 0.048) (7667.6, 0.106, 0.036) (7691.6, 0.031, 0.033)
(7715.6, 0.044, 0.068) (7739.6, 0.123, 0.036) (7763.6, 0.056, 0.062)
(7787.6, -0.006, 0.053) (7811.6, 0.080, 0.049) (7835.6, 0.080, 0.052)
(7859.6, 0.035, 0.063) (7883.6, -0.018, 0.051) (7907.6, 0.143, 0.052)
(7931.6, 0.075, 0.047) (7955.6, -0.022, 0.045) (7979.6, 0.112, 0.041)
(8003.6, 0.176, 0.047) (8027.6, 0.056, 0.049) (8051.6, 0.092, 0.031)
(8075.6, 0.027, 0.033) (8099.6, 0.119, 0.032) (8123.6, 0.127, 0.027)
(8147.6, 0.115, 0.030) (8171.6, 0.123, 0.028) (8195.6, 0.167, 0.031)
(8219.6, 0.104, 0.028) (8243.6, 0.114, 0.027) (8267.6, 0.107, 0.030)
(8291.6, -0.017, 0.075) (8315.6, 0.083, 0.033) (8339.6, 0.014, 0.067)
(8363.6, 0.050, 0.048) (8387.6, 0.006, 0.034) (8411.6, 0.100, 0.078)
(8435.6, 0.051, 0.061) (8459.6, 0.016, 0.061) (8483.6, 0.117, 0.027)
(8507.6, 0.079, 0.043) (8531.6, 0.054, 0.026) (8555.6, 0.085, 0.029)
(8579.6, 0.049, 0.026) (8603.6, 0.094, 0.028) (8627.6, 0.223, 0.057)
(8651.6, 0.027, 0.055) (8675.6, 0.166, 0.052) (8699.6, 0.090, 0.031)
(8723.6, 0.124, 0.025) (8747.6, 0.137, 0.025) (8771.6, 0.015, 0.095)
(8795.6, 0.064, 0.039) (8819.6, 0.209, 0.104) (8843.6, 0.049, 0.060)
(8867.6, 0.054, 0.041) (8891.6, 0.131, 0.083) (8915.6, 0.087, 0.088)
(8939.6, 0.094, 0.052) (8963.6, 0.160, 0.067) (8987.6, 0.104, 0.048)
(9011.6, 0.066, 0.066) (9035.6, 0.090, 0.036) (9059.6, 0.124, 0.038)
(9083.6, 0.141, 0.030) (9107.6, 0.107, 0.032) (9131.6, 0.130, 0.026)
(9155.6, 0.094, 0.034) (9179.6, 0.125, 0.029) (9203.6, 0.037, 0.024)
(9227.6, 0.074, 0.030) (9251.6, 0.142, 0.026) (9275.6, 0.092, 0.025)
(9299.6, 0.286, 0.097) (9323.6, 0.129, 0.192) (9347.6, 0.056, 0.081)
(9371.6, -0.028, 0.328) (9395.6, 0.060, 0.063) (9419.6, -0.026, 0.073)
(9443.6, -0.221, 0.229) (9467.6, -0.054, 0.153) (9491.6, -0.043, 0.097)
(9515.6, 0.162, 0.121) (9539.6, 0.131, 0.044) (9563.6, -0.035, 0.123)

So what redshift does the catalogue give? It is 0.00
